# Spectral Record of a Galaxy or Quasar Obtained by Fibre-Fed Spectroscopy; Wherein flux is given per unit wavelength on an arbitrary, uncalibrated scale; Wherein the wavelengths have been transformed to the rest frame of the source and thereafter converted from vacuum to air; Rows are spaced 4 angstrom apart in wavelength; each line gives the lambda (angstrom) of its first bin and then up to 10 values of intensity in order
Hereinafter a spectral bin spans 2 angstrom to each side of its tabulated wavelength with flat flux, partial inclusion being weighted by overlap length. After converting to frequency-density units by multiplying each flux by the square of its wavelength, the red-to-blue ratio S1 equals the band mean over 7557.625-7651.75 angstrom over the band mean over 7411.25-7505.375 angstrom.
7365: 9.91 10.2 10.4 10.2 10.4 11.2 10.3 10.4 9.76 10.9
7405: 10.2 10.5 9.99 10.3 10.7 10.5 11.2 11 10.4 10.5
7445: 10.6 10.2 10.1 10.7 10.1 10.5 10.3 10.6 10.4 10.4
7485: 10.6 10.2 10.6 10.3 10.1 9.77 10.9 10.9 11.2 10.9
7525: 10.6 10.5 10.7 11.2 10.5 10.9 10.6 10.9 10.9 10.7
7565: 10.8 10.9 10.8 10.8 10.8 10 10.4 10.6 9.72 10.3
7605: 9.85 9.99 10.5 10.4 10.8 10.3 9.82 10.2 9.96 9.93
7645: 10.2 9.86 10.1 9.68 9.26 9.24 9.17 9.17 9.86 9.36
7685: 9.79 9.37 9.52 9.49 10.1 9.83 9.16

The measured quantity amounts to 1.03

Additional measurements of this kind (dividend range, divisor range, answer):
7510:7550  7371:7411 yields 1.08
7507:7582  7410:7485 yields 1.06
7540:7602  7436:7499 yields 1.05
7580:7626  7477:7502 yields 1.02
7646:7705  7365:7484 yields 0.98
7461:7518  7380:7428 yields 1.02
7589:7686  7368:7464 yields 1.01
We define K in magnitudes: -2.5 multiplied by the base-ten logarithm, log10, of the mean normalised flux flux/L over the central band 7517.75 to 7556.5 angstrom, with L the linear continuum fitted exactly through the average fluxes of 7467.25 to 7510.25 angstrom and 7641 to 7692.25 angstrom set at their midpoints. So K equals -0.06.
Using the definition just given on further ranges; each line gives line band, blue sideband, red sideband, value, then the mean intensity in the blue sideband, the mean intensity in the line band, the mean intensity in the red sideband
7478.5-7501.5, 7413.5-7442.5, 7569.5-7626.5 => 0.02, 10.6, 10.4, 10.4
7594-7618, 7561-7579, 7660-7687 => 0.02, 10.8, 10.1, 9.41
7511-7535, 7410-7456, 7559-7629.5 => -0.03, 10.5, 10.8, 10.4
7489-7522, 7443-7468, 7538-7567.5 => 0.00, 10.4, 10.6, 10.8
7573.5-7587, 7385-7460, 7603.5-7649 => -0.03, 10.5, 10.6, 10.2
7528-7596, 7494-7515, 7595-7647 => -0.04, 10.4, 10.7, 10.2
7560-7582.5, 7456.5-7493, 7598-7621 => -0.05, 10.4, 10.8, 10.2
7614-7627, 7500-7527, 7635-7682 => -0.06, 10.6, 10.5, 9.66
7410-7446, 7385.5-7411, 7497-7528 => -0.01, 10.4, 10.6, 10.6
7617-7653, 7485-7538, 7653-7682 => -0.05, 10.6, 10.1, 9.44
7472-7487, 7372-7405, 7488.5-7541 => 0.01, 10.4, 10.5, 10.6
